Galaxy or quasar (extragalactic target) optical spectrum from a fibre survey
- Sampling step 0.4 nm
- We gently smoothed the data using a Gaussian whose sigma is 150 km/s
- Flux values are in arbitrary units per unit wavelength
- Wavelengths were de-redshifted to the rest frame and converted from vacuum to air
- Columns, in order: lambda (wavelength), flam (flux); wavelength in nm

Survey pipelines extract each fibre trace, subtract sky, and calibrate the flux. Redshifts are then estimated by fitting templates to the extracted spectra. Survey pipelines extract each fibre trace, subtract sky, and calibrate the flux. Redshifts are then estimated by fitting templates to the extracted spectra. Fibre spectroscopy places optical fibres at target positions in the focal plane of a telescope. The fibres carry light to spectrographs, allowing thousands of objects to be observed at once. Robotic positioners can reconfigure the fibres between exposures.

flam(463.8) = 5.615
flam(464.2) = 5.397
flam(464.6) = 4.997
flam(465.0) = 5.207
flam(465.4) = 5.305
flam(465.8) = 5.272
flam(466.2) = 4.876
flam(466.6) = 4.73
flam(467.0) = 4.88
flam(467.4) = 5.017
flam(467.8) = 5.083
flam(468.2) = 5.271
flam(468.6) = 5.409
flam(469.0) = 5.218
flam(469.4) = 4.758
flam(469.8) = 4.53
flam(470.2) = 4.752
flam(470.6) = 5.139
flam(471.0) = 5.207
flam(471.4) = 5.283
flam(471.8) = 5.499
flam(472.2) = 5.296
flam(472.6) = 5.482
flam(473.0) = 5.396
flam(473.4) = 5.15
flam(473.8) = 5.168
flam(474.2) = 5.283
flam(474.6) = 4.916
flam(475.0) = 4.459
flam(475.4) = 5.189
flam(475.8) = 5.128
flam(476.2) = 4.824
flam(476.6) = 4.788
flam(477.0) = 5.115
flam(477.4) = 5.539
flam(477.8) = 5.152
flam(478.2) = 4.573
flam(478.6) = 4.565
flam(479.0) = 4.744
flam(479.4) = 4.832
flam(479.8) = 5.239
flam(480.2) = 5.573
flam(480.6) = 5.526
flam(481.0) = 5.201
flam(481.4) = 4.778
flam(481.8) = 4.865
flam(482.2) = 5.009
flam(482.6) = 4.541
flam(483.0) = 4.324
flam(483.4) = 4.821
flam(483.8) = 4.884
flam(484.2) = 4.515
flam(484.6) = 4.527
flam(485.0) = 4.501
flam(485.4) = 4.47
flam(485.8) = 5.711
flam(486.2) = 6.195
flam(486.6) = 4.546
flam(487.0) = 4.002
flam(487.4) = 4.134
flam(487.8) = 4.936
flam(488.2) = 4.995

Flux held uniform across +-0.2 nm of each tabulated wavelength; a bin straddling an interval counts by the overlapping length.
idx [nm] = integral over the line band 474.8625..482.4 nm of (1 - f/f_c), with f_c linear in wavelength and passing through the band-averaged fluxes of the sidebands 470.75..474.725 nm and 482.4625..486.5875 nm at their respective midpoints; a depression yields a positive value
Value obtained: 0.07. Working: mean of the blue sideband 5.27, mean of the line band 5.01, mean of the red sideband 4.84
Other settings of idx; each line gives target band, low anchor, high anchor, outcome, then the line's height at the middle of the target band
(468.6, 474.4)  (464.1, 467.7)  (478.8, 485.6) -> -0.202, 4.99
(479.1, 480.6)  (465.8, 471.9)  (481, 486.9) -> -0.103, 4.89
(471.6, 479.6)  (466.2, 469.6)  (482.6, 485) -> -0.380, 4.82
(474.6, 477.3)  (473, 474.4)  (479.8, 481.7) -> 0.151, 5.23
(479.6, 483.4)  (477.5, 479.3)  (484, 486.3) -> -0.104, 4.86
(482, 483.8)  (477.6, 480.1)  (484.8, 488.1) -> 0.055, 4.85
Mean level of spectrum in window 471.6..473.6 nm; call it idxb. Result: 5.36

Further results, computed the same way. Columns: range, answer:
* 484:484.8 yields 4.52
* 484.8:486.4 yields 5.22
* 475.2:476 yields 5.16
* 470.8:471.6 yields 5.25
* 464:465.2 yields 5.2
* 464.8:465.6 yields 5.26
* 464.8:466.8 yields 5.08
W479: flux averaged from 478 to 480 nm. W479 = 4.79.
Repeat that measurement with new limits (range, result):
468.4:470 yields 4.98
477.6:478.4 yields 4.86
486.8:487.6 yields 4.07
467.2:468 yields 5.05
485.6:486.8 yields 5.48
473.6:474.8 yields 5.12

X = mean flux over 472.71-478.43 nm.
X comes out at 5.05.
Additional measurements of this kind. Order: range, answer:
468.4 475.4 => 5.12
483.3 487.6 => 4.75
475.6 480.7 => 5.04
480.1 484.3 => 4.91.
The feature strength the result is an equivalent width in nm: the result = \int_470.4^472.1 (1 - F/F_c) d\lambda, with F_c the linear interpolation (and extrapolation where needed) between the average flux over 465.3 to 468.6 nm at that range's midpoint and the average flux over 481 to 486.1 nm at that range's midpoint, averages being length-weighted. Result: -0.10 nm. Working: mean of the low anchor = 5.07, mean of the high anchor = 4.79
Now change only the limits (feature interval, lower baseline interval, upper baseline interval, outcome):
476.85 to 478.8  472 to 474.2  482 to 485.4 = 0.01 nm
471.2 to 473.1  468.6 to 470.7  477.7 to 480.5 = -0.18 nm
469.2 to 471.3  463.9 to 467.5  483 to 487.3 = 0.05 nm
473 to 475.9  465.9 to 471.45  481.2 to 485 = -0.11 nm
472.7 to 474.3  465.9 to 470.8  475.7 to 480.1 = -0.09 nm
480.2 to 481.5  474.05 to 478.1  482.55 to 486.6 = -0.09 nm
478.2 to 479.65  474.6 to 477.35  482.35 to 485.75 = 0.04 nm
